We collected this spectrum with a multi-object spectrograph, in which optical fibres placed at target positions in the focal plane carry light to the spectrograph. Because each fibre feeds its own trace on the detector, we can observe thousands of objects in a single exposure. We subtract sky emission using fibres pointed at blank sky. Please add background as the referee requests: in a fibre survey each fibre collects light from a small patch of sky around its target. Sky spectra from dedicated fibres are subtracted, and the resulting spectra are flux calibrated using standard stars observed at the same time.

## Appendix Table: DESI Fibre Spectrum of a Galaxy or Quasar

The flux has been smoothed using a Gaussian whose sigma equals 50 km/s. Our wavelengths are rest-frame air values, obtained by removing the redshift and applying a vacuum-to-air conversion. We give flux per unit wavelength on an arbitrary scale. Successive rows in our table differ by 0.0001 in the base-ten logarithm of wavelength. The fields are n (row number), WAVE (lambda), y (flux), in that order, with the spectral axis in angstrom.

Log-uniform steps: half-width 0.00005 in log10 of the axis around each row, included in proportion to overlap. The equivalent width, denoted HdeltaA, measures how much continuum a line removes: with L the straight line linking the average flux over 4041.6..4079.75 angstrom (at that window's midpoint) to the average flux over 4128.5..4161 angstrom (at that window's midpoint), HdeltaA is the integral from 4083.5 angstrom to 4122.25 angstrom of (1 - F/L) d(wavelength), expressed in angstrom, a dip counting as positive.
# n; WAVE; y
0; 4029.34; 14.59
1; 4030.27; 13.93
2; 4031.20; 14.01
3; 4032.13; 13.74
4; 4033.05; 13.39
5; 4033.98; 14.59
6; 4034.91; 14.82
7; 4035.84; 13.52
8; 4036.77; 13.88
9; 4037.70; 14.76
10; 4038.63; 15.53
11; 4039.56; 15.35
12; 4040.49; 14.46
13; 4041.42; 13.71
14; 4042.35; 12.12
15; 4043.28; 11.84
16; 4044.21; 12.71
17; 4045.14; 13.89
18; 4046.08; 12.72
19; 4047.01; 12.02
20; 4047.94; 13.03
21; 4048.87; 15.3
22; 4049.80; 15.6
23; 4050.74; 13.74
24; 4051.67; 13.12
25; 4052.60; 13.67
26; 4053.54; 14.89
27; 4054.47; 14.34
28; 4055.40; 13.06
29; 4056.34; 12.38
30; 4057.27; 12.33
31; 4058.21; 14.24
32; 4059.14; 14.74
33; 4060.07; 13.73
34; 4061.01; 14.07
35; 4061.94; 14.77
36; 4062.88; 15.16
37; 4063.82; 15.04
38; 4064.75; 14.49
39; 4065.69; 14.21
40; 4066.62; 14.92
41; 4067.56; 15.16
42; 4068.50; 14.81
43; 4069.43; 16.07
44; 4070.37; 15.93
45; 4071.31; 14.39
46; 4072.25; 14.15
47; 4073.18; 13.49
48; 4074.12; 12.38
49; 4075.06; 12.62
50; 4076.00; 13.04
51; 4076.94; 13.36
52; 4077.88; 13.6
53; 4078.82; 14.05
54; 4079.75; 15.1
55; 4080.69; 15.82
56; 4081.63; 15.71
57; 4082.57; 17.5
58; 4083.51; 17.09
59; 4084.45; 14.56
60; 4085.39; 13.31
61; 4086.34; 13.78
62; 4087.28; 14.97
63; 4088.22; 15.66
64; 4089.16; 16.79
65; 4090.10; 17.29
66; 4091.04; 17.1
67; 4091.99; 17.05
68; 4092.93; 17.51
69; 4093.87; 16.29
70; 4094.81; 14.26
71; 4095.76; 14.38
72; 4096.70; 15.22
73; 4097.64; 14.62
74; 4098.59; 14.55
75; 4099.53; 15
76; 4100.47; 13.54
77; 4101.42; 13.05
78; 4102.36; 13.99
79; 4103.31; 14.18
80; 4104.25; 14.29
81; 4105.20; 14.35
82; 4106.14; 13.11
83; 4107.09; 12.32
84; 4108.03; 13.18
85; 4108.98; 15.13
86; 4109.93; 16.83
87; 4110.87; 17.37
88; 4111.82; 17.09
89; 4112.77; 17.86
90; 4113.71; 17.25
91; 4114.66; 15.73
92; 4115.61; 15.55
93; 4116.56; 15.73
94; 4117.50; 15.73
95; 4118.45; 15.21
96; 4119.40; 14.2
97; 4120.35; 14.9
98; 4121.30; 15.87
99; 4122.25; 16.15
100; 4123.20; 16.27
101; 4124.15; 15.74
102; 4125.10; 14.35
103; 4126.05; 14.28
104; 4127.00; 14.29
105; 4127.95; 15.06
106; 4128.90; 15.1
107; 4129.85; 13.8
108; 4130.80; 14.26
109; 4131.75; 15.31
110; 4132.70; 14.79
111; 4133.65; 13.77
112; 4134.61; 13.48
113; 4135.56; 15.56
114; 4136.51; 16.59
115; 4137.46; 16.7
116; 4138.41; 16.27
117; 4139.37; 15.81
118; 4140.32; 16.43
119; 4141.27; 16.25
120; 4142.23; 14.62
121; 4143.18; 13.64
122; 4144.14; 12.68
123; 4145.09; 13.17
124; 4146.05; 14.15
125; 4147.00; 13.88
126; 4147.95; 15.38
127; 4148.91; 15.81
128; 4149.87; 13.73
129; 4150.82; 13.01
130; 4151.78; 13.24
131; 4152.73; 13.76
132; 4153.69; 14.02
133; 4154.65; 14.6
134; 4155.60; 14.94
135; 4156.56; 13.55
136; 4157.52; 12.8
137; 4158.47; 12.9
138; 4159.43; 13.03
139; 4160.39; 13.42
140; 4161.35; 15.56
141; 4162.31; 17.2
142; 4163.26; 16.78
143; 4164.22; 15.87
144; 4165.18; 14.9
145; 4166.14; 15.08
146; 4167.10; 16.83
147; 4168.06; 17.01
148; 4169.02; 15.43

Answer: -3.0 angstrom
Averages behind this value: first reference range 13.9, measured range 15.3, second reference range 14.4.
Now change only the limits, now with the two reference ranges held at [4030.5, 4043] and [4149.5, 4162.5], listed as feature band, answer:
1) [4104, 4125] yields -2.2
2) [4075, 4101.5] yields -2.1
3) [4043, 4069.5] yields 0.2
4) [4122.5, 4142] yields -1.8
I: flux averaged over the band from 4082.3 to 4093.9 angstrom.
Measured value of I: 16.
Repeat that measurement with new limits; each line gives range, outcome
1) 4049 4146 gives 14.9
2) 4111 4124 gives 16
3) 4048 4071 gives 14.4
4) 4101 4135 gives 15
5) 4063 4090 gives 14.8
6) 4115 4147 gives 15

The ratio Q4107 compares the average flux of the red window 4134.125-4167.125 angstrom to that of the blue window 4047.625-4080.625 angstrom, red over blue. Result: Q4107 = 1.0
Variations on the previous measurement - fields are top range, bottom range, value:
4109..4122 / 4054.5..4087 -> 1.12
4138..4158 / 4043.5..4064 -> 1.04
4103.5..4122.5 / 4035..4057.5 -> 1.12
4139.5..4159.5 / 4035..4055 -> 1.02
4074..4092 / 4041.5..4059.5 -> 1.12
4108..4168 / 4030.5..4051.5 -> 1.09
